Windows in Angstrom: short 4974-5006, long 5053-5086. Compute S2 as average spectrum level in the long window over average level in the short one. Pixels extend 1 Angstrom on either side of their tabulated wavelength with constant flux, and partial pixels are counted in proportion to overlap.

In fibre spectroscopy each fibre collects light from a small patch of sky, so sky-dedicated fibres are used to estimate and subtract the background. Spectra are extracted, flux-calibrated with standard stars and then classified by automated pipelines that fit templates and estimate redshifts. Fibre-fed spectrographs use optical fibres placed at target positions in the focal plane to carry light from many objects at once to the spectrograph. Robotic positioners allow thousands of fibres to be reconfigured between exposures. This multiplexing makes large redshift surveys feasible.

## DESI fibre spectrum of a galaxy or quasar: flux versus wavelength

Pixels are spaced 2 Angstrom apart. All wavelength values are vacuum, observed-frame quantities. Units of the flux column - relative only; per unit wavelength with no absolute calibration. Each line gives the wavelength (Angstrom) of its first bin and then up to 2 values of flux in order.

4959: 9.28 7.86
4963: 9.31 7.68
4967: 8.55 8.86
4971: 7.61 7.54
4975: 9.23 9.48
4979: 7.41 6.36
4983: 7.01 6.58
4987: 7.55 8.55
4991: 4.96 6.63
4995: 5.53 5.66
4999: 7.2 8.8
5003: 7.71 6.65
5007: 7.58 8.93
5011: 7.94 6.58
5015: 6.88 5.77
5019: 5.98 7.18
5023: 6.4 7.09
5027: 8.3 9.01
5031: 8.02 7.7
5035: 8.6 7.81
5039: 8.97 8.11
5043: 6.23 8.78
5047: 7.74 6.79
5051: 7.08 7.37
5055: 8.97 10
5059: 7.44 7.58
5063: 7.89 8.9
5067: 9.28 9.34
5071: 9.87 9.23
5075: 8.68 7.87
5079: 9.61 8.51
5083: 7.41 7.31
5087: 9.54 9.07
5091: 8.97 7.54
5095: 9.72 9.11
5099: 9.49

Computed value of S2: 1.2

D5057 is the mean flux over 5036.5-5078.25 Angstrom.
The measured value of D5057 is 8.3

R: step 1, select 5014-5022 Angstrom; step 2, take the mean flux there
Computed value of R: 6.45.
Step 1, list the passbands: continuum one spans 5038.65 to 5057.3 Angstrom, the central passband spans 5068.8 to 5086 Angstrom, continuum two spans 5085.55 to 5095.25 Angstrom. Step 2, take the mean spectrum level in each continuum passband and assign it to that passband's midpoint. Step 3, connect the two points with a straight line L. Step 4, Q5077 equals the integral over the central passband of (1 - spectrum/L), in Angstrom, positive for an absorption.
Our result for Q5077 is -0.2 Angstrom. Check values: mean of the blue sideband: 7.9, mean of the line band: 8.62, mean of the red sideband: 8.83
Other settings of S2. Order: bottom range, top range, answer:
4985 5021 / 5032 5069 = 1.16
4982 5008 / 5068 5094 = 1.25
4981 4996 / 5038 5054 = 1.15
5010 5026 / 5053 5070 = 1.28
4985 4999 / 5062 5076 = 1.38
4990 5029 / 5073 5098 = 1.24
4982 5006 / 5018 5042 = 1.12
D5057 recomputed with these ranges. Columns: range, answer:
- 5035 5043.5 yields 7.97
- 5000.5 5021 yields 7.24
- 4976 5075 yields 7.67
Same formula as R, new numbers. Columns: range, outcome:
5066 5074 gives 9.43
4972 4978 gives 8.75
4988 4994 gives 6.71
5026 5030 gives 8.66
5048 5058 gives 8.04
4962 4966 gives 8.5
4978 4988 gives 6.98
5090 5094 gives 8.26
